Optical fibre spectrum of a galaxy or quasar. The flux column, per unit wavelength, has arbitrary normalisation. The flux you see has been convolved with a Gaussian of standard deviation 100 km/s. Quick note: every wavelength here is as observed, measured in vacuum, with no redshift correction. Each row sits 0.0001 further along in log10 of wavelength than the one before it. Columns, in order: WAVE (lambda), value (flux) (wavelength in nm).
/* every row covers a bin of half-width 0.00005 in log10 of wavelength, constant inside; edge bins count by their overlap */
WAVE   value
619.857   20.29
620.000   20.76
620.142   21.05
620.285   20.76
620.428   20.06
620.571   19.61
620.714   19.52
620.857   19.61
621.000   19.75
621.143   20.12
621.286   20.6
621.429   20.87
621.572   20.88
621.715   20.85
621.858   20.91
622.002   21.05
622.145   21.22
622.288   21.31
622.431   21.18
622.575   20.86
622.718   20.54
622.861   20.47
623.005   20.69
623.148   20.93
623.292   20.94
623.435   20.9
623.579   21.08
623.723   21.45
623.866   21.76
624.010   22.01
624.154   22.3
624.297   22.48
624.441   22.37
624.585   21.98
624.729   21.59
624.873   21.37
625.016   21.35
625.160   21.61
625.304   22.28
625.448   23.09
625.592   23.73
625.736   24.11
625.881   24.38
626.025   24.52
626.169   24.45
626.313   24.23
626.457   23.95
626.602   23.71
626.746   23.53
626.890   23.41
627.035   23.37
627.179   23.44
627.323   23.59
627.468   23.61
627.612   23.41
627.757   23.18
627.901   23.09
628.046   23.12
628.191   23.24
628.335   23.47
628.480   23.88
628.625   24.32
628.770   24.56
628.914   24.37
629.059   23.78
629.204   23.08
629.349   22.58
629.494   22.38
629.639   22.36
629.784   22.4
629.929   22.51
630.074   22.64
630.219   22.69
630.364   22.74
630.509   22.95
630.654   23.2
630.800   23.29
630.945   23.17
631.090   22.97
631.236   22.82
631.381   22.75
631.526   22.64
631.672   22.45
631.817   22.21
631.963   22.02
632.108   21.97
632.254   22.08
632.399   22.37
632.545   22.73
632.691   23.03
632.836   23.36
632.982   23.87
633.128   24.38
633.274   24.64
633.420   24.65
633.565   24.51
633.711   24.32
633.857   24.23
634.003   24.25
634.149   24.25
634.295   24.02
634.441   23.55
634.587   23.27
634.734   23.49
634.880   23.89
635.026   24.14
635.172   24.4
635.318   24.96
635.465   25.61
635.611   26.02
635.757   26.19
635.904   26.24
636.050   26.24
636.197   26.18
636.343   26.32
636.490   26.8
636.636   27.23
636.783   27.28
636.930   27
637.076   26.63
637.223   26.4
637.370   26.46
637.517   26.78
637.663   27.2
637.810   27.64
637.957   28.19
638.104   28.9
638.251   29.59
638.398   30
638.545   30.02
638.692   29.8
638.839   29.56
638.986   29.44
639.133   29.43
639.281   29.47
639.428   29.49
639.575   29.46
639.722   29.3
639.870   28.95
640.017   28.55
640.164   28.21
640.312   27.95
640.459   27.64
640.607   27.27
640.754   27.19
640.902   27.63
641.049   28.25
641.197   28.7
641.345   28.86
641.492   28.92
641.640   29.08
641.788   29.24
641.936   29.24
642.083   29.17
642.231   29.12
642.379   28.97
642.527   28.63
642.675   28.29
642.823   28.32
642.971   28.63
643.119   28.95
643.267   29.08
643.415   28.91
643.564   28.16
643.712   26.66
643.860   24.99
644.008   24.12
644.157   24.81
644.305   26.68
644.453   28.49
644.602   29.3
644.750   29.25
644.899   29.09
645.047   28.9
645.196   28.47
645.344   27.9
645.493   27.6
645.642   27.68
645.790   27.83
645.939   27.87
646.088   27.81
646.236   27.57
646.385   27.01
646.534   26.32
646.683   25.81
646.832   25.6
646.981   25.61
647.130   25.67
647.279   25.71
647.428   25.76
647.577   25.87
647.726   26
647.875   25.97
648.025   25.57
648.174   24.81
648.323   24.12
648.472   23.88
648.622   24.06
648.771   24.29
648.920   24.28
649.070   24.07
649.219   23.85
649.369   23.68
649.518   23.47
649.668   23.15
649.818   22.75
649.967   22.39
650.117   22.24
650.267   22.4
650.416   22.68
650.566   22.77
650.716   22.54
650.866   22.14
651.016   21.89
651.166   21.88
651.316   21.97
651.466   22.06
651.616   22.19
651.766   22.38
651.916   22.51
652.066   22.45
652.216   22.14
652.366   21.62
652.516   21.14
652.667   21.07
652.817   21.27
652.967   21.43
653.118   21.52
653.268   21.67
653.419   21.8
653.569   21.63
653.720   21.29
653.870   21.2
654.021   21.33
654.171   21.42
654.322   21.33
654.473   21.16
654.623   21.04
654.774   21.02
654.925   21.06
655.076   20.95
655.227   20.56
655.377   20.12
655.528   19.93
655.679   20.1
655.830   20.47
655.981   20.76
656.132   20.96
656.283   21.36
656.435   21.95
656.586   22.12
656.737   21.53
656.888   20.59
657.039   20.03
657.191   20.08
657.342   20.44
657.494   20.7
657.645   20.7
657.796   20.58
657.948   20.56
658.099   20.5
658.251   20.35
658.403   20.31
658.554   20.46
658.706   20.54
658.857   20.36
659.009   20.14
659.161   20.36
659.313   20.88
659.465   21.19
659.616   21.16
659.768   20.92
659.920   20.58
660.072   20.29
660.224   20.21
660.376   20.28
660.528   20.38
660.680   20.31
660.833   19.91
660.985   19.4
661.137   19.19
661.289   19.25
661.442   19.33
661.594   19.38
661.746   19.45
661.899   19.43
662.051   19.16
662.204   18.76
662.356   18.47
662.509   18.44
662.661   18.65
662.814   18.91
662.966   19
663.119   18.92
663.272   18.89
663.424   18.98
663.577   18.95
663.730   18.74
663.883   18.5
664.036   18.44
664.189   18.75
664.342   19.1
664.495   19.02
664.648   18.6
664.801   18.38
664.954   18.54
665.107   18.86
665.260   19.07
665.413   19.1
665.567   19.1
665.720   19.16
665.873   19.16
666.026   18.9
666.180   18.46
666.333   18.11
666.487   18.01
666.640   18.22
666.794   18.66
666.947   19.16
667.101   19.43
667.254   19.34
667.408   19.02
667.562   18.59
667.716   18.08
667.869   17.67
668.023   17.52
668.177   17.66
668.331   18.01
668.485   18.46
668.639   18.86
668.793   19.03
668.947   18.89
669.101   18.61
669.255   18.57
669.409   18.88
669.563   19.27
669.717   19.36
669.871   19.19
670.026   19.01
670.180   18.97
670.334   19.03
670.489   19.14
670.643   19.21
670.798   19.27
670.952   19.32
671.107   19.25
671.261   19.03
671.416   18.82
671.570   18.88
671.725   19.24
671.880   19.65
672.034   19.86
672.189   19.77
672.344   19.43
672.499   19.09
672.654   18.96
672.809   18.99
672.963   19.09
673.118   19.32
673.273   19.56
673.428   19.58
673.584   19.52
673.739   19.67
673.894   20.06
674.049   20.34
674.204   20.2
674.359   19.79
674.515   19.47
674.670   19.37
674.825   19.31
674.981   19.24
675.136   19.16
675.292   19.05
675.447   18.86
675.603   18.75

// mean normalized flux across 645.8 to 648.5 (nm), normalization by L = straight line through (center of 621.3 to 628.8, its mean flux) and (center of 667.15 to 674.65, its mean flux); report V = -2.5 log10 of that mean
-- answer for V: -0.24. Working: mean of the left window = 22.4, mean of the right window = 19.1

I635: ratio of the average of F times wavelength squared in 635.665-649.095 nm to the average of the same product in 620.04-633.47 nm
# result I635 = 1.29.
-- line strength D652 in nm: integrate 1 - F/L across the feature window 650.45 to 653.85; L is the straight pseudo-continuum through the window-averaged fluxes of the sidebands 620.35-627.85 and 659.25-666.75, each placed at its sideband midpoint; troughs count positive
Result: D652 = -0.32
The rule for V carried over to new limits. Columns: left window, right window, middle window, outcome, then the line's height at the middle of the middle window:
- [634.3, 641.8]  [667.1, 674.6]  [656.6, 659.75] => 0.09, 22.3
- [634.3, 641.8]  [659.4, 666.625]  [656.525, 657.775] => 0.02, 21.1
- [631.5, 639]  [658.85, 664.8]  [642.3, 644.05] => -0.18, 23.7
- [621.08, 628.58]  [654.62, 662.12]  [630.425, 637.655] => -0.12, 21.8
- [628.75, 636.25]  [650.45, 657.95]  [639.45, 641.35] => -0.24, 22.8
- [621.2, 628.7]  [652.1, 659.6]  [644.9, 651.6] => -0.17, 21.3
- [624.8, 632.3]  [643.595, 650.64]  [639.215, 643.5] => -0.15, 24.9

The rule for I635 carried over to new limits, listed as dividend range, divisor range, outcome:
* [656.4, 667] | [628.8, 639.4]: 0.85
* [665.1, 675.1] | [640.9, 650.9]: 0.78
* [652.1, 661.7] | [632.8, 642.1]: 0.82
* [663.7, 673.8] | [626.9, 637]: 0.89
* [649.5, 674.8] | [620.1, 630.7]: 1.01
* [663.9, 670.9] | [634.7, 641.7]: 0.74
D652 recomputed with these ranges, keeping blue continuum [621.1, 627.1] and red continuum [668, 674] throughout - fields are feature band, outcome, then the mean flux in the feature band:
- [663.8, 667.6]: 0.12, 18.8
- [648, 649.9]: -0.32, 24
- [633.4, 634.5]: -0.14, 24.2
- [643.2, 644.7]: -0.46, 27.1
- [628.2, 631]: -0.19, 23.2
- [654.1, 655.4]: -0.06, 21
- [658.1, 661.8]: -0.08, 20.2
